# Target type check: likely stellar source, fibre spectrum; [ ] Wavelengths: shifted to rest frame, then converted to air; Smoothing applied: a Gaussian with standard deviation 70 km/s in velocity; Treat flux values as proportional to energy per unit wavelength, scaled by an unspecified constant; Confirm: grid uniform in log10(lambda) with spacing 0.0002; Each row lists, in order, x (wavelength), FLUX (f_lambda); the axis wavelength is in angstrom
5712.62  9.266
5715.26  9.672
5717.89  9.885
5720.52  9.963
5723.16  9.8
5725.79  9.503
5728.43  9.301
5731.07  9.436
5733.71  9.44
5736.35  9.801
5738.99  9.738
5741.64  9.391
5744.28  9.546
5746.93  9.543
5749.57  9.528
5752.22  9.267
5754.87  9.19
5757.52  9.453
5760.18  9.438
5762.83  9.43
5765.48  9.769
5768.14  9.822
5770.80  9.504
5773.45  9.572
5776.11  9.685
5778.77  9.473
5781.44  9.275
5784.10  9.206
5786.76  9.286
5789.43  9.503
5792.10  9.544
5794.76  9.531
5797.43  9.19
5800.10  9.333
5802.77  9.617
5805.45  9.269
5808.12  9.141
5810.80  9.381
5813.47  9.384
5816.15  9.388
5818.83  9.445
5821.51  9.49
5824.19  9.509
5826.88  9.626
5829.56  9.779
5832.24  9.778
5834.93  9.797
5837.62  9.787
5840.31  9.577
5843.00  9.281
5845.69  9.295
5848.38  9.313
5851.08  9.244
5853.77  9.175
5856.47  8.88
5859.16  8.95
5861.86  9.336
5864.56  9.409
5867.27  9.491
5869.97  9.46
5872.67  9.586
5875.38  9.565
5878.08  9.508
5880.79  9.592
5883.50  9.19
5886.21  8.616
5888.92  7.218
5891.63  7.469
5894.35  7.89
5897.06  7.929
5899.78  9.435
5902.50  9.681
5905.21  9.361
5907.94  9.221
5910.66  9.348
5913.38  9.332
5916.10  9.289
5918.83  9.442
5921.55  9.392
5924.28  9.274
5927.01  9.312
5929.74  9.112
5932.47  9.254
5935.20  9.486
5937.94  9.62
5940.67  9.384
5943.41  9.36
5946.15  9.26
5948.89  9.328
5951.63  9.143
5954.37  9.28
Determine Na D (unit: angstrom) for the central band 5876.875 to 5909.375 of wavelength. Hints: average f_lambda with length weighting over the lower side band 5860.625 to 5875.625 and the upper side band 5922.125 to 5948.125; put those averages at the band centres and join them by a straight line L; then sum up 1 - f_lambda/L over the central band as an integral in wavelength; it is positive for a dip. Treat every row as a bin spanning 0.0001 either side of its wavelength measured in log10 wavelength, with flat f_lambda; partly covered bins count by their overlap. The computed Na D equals 2.28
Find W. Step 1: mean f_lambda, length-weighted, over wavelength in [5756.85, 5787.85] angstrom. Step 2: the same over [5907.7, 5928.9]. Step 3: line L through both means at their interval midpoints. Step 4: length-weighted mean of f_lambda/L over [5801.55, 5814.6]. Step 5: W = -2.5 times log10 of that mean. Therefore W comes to 0.01 mag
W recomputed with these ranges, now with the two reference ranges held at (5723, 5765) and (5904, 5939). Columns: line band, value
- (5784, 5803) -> 0.00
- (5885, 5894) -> 0.20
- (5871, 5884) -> -0.02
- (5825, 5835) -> -0.04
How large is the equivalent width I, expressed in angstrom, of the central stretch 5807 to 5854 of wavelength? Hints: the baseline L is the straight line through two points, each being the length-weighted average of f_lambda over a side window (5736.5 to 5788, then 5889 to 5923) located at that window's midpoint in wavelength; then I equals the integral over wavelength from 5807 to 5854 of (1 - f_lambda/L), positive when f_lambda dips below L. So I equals -1.31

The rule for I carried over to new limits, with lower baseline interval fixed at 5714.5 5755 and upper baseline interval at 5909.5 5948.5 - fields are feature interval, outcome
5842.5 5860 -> 0.51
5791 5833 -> 0.11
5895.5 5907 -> 0.36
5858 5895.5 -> 1.81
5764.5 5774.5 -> -0.14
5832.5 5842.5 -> -0.25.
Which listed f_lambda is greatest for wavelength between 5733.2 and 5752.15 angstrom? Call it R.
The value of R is 9.801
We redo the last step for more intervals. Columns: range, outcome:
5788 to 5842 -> 9.797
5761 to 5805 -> 9.822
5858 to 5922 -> 9.681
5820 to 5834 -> 9.779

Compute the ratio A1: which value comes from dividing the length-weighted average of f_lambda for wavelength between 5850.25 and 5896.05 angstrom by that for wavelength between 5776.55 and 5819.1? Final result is 0.96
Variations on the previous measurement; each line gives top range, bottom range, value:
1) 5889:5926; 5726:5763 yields 0.95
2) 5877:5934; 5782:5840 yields 0.95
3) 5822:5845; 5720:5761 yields 1.01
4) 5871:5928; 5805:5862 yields 0.96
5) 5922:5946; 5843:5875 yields 1.01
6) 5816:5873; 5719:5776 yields 0.99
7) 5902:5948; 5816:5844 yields 0.97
